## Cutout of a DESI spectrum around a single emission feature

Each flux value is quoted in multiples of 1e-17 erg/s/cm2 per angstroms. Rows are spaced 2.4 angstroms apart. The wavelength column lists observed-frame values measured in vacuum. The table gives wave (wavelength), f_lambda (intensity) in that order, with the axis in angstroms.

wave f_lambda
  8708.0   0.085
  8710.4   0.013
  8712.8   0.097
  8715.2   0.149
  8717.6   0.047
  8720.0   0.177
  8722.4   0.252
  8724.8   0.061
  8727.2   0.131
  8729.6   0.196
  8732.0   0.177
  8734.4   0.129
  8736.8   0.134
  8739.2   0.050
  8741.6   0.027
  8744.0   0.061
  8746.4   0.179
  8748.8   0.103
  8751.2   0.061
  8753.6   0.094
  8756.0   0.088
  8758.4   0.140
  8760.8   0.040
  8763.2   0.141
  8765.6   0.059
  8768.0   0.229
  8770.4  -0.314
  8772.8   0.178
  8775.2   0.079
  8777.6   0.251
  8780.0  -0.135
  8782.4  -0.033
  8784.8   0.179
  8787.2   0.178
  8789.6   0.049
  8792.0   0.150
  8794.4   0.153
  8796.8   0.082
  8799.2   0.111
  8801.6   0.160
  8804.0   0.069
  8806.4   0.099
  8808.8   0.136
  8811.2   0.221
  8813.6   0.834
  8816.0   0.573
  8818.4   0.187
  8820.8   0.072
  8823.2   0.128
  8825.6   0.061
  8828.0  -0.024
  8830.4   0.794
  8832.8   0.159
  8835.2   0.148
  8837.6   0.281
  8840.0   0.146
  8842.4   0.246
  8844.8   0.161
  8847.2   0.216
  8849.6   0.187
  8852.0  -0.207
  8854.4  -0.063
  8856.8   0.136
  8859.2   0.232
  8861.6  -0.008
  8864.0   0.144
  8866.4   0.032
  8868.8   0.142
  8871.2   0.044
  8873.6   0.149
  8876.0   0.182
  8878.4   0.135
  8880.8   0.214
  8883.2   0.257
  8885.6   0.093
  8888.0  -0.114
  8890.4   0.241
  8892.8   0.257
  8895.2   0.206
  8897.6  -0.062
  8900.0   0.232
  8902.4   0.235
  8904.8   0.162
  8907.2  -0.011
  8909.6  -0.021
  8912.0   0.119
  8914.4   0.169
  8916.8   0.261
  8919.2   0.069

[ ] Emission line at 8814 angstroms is H-beta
